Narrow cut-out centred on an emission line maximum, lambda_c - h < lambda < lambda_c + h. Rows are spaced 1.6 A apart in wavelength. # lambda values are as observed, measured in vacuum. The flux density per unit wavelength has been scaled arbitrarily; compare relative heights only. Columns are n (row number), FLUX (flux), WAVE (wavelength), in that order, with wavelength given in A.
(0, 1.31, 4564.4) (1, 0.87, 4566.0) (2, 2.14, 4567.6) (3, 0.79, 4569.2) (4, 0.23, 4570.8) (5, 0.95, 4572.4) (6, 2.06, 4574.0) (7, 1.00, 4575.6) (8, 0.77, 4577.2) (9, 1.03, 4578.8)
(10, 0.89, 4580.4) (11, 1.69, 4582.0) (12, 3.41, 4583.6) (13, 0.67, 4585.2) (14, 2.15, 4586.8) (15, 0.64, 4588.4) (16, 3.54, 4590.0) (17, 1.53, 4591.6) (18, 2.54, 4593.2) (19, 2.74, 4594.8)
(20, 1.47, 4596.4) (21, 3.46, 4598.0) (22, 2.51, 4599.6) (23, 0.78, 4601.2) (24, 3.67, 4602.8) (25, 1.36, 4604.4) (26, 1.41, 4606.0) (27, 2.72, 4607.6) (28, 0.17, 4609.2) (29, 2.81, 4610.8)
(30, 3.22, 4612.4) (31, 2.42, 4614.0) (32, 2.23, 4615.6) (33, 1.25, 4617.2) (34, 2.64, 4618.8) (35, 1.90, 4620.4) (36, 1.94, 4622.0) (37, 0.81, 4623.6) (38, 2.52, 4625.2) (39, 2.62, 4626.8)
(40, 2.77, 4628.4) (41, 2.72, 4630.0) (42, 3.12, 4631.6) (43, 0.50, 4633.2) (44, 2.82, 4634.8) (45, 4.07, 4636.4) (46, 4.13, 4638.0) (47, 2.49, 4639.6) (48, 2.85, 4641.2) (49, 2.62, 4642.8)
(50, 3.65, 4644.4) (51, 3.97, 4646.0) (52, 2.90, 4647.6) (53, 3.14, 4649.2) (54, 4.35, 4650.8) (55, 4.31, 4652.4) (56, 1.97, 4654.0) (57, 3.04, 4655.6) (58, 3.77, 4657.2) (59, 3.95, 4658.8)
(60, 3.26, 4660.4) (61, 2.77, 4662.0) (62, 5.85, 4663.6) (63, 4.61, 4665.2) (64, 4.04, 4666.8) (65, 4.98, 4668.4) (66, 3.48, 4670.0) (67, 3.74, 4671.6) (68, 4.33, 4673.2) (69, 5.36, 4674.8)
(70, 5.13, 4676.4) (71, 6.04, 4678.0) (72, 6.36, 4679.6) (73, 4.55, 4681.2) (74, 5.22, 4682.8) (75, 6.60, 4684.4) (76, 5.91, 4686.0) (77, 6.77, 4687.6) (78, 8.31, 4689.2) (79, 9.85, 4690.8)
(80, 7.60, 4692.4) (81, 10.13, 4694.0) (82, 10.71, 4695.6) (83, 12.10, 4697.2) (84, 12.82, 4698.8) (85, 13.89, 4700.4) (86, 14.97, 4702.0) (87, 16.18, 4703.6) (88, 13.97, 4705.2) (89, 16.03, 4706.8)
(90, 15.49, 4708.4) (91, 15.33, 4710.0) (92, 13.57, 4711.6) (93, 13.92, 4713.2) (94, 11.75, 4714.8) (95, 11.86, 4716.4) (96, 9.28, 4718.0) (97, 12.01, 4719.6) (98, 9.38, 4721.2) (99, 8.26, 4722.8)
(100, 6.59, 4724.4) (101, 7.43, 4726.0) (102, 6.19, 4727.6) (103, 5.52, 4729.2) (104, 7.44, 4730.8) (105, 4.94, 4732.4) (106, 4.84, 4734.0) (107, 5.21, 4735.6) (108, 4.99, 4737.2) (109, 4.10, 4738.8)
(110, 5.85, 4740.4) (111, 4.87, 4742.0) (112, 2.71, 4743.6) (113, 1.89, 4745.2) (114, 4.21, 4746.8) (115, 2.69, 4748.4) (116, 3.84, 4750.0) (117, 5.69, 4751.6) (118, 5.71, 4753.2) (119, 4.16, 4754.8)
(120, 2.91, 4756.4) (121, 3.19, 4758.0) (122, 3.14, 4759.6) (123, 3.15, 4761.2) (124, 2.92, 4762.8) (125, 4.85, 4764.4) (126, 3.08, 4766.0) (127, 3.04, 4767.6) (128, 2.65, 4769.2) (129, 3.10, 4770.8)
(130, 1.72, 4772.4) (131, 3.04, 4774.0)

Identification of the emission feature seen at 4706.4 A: C IV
